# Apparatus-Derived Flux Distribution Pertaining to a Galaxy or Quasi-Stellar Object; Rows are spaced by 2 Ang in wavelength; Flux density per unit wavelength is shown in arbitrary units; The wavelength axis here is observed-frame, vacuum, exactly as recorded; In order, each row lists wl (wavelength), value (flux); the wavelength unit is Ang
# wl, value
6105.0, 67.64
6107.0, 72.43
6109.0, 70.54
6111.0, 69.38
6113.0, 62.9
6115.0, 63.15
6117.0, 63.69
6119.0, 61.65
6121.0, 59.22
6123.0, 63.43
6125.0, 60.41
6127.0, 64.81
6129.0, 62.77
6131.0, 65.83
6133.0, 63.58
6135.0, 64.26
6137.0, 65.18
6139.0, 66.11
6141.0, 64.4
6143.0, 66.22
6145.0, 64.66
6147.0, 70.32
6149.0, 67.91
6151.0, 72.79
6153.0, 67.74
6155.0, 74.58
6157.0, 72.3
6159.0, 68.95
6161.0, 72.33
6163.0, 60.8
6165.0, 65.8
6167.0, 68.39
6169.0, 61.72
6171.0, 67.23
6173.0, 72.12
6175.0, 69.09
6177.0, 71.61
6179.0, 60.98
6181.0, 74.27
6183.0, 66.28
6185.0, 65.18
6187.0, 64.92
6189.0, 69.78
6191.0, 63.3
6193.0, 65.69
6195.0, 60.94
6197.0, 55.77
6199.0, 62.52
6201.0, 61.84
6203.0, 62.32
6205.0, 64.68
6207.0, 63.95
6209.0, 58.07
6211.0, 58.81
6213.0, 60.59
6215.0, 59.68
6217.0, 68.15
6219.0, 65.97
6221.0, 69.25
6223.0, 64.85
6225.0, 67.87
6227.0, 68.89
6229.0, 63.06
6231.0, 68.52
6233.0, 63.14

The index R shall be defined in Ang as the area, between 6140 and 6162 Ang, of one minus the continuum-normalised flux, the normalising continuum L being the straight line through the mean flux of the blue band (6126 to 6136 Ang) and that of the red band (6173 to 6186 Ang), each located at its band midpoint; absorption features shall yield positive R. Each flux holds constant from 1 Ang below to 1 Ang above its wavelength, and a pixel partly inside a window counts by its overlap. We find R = -1.1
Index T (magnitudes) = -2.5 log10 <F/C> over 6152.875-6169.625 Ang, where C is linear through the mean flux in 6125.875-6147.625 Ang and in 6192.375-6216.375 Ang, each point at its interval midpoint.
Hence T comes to -0.07 mag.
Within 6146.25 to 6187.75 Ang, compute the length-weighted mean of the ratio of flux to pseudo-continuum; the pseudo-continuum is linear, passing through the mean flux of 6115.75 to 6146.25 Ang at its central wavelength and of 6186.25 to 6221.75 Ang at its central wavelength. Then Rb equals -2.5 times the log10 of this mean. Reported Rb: -0.081 mag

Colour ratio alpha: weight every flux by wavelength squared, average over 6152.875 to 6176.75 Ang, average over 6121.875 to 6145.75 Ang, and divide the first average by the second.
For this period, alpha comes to 1.08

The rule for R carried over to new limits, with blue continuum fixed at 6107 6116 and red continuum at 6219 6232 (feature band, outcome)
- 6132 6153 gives 0.2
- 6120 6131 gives 0.8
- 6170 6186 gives -0.3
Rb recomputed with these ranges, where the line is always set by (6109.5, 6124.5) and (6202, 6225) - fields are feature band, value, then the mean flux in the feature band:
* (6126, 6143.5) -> -0.02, 64.8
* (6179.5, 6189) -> -0.07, 67.5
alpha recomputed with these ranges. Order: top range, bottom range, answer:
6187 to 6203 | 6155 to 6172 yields 0.94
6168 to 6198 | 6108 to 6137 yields 1.05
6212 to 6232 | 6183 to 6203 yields 1.05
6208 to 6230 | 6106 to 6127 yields 1.02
